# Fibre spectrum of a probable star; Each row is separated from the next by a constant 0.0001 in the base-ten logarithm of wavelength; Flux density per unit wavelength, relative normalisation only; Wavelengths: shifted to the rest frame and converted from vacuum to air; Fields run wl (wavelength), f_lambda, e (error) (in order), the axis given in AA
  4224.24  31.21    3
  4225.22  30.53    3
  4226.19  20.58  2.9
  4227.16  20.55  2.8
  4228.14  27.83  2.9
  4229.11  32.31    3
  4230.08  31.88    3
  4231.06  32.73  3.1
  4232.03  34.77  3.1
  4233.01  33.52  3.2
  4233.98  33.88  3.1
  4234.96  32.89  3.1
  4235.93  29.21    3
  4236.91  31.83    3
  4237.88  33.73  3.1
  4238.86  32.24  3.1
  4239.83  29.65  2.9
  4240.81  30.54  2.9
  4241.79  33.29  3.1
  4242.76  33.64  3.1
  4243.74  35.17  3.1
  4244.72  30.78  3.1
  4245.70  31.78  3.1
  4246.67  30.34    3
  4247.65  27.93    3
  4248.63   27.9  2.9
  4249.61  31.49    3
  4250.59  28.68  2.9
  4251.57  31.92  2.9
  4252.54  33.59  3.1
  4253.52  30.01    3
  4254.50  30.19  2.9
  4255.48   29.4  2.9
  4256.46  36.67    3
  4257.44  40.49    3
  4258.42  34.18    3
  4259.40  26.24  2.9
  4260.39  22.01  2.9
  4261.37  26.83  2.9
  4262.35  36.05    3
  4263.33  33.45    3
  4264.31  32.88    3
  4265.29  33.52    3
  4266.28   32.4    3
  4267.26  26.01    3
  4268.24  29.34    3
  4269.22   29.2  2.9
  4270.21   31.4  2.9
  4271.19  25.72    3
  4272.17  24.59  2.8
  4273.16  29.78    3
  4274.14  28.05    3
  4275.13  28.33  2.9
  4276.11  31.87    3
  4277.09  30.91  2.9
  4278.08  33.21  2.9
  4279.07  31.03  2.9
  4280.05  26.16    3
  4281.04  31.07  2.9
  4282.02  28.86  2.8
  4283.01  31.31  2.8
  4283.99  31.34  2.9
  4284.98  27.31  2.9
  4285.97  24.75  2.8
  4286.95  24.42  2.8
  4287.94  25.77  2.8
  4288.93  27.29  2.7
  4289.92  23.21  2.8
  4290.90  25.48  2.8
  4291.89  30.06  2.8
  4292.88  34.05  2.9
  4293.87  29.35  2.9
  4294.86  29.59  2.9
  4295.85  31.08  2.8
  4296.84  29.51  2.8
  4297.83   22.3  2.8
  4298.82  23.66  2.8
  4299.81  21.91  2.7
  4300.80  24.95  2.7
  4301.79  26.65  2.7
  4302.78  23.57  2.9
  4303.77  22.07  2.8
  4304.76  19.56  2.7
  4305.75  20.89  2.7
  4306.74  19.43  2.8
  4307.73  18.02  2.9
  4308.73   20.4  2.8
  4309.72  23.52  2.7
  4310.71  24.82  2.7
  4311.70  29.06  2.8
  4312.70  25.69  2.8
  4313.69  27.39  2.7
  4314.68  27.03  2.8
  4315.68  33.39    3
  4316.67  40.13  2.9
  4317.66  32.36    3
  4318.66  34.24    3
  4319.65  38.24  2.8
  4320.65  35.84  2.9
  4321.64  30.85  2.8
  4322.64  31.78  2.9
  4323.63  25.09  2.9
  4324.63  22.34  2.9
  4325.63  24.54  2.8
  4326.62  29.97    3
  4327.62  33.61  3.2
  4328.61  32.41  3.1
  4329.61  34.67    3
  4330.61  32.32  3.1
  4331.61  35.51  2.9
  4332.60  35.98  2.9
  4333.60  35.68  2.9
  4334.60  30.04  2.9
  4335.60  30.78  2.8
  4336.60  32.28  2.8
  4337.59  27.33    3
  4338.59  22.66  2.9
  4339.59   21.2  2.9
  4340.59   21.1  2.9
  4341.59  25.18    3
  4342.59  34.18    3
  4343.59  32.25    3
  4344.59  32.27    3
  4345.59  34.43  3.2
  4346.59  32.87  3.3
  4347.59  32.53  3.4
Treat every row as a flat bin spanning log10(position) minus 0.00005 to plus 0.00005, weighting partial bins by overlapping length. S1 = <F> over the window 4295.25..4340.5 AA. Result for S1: 28.1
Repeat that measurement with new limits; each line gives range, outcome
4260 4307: 27.8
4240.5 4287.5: 30.3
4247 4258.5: 31.8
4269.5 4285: 29.5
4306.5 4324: 28.9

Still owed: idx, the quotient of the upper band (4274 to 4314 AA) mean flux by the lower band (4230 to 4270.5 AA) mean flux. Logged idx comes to 0.8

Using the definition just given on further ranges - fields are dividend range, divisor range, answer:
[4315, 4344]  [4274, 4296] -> 1.07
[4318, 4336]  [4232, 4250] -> 1.00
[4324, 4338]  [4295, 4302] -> 1.21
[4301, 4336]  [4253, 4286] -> 0.95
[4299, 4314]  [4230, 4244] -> 0.71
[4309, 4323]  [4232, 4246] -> 0.95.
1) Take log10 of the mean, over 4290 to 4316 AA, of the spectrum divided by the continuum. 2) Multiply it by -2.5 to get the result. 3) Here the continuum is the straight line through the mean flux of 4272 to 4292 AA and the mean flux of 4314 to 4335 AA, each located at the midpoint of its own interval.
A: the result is 0.19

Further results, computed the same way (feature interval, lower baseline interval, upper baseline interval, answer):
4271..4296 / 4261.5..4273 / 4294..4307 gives -0.05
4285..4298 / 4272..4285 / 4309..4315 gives 0.03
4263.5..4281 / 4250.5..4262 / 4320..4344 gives 0.04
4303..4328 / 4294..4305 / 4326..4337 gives 0.06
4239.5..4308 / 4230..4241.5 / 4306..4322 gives 0.06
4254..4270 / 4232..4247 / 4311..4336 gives 0.03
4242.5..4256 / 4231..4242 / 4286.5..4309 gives 0.00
